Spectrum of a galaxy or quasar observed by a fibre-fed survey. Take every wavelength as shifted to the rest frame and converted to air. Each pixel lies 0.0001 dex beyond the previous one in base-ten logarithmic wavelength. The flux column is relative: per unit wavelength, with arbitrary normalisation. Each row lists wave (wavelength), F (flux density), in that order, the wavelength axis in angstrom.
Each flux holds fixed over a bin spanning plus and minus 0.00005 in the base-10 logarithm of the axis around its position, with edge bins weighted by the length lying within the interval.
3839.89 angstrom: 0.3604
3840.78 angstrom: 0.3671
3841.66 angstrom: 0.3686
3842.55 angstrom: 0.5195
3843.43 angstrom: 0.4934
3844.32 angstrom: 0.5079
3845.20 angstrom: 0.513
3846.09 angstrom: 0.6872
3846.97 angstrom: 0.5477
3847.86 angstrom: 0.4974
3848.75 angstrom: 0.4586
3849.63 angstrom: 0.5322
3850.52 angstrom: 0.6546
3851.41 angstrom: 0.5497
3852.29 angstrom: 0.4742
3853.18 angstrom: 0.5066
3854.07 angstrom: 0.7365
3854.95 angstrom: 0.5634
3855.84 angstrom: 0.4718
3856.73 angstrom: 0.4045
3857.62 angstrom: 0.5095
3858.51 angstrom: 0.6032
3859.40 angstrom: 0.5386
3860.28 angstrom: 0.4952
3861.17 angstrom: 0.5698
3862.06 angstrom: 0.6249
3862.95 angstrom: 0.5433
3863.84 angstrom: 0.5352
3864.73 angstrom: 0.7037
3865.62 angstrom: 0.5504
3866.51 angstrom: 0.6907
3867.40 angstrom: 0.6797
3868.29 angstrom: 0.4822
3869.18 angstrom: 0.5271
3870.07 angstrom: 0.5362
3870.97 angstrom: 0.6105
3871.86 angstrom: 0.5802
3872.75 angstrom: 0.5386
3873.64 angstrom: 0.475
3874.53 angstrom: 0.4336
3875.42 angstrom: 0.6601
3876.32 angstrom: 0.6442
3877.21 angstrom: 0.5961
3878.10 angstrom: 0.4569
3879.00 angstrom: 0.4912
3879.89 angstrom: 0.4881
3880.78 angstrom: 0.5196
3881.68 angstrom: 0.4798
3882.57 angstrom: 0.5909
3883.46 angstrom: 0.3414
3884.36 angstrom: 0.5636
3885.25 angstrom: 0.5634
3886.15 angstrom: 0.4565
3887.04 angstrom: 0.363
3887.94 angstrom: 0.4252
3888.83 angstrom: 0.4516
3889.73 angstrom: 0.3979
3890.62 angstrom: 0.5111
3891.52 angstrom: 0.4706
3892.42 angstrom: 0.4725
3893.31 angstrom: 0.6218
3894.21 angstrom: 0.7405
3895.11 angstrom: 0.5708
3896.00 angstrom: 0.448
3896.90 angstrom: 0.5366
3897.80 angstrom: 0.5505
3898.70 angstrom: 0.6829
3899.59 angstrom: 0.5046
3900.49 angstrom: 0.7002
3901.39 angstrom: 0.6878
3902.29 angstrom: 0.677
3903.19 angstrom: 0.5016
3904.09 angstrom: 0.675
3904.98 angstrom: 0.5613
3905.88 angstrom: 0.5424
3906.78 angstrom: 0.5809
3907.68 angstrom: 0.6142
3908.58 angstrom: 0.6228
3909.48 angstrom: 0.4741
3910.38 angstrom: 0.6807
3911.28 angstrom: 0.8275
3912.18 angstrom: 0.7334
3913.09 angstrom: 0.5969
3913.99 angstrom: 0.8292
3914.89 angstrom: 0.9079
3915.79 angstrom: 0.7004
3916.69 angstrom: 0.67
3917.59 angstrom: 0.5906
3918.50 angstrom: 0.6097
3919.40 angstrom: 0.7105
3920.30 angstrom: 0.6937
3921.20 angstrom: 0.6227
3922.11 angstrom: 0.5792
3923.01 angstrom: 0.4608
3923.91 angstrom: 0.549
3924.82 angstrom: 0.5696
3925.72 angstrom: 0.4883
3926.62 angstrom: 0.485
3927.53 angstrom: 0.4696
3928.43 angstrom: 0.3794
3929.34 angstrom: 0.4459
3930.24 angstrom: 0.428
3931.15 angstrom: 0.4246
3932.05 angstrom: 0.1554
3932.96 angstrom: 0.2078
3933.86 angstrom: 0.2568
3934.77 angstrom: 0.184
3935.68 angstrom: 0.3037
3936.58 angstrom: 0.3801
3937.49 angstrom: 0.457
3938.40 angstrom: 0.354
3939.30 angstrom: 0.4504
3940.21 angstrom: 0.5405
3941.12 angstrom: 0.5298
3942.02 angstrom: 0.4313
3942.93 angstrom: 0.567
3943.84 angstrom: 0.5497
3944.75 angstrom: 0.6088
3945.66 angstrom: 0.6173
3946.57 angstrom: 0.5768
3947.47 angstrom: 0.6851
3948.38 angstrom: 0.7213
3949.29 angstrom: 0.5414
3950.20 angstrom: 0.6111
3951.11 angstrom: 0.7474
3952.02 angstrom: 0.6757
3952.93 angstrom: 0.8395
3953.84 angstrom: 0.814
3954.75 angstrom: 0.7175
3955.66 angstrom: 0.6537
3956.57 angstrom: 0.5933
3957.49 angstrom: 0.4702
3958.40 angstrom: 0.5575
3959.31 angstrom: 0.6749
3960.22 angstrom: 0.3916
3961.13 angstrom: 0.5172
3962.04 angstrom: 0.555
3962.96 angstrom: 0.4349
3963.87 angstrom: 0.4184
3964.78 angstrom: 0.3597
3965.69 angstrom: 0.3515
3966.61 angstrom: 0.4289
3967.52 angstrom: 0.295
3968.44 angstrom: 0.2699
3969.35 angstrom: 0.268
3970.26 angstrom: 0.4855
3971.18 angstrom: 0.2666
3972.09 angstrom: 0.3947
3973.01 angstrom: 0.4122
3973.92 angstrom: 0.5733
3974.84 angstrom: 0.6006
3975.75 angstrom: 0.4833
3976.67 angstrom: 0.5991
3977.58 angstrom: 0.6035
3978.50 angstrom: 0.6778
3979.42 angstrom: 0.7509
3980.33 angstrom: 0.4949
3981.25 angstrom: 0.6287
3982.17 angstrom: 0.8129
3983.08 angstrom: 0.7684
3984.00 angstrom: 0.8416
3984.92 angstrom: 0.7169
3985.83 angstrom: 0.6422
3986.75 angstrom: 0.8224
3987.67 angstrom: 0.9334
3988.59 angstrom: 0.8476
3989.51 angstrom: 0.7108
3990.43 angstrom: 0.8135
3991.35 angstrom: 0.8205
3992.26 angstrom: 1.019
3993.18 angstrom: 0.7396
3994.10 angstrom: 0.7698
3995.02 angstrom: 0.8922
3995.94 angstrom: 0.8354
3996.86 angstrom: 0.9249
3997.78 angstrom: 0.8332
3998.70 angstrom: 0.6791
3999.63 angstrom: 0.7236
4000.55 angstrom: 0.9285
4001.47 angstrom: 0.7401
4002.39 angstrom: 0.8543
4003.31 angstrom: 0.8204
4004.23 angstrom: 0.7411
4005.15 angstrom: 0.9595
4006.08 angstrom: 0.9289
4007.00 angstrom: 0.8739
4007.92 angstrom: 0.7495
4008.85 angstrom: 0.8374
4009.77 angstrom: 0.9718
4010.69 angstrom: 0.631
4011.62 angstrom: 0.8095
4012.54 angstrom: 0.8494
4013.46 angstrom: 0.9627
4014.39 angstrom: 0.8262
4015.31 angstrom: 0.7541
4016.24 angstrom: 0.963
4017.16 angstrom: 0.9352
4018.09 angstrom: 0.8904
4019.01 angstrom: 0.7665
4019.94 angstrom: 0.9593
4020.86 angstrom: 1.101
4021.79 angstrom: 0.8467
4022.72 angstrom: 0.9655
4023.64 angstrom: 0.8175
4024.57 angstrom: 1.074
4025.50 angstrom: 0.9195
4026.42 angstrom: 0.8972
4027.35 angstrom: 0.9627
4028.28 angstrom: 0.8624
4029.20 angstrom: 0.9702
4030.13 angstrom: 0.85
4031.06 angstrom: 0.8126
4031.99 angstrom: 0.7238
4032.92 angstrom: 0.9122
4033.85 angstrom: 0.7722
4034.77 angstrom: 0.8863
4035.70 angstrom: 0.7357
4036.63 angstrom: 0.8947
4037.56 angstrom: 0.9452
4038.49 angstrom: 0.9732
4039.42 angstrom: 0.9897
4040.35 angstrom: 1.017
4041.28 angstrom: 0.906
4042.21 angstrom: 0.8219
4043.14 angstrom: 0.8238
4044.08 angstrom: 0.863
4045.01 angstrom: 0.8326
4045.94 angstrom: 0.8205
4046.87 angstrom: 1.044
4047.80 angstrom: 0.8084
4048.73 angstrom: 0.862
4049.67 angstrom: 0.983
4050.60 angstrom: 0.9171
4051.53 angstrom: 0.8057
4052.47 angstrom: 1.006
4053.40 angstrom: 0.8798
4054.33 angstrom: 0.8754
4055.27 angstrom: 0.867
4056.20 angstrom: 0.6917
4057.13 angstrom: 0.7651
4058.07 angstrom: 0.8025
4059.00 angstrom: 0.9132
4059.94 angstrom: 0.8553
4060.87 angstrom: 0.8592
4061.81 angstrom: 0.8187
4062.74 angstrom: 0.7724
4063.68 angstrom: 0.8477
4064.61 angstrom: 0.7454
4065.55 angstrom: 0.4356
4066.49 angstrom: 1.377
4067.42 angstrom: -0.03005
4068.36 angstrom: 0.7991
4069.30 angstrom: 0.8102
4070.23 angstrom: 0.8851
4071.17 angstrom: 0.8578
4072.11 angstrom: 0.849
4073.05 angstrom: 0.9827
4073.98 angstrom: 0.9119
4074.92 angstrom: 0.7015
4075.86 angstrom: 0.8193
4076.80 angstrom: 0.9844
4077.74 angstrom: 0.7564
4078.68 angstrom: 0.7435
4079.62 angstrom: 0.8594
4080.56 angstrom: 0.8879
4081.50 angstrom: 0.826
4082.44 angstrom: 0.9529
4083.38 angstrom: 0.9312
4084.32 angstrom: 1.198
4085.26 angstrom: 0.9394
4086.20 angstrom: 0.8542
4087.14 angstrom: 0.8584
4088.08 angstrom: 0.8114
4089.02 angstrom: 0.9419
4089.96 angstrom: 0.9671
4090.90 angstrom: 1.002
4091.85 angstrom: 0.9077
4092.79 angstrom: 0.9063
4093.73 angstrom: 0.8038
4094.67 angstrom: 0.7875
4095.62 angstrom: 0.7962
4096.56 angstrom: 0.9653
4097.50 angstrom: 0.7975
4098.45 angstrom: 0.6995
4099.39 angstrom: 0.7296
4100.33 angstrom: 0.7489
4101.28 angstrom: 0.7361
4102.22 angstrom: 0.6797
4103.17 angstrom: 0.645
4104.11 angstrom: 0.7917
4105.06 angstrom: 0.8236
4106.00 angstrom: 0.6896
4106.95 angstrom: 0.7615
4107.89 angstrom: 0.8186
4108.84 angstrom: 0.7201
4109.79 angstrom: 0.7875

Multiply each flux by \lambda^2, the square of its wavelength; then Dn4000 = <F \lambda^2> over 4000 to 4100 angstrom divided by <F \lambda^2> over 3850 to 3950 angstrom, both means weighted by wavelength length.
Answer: 1.71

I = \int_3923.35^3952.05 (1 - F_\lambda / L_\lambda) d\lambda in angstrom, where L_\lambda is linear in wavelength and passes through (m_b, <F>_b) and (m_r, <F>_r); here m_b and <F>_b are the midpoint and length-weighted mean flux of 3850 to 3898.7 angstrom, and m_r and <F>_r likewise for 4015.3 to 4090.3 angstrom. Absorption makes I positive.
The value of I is 7.8 angstrom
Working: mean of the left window 0.538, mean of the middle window 0.478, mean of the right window 0.868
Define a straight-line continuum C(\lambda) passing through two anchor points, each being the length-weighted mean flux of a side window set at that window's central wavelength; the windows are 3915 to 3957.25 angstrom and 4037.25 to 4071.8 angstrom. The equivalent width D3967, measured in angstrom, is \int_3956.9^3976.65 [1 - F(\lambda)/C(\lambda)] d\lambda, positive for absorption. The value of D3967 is 5.6 angstrom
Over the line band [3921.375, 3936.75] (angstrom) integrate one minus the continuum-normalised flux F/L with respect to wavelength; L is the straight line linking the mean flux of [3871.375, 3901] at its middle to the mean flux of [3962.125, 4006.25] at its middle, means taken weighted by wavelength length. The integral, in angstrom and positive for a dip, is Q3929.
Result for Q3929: 4.8 angstrom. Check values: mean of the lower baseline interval 0.526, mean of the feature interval 0.402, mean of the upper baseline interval 0.663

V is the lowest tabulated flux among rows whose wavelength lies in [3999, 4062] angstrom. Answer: 0.631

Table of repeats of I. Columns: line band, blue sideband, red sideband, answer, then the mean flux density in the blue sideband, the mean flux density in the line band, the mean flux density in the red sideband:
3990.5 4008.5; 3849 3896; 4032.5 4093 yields -1.9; 0.537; 0.833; 0.862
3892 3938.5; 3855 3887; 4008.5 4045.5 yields 6.0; 0.54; 0.55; 0.884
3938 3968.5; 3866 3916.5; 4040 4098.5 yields 5.5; 0.573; 0.549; 0.854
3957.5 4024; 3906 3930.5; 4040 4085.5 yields 2.2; 0.605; 0.709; 0.85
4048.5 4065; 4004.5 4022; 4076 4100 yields 0.5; 0.873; 0.848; 0.875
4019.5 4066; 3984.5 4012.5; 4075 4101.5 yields -1.6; 0.82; 0.87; 0.863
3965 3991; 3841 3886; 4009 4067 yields 6.0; 0.541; 0.588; 0.874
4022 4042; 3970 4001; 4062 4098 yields -3.1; 0.709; 0.898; 0.848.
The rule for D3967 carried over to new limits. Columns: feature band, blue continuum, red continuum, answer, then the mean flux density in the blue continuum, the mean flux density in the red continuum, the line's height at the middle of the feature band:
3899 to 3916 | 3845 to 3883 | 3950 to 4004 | -1.8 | 0.553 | 0.647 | 0.589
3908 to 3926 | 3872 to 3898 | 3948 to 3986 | -3.9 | 0.513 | 0.562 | 0.532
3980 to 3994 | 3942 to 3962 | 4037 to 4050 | -0.9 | 0.619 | 0.905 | 0.729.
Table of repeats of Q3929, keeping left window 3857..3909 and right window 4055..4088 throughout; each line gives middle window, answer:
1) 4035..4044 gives -1.3 angstrom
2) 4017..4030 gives -2.8 angstrom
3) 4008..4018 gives -1.4 angstrom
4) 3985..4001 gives -2.3 angstrom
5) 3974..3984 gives 0.7 angstrom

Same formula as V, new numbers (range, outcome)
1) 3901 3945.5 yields 0.1554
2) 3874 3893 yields 0.3414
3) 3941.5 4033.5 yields 0.2666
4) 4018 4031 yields 0.7665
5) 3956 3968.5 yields 0.2699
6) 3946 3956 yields 0.5414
